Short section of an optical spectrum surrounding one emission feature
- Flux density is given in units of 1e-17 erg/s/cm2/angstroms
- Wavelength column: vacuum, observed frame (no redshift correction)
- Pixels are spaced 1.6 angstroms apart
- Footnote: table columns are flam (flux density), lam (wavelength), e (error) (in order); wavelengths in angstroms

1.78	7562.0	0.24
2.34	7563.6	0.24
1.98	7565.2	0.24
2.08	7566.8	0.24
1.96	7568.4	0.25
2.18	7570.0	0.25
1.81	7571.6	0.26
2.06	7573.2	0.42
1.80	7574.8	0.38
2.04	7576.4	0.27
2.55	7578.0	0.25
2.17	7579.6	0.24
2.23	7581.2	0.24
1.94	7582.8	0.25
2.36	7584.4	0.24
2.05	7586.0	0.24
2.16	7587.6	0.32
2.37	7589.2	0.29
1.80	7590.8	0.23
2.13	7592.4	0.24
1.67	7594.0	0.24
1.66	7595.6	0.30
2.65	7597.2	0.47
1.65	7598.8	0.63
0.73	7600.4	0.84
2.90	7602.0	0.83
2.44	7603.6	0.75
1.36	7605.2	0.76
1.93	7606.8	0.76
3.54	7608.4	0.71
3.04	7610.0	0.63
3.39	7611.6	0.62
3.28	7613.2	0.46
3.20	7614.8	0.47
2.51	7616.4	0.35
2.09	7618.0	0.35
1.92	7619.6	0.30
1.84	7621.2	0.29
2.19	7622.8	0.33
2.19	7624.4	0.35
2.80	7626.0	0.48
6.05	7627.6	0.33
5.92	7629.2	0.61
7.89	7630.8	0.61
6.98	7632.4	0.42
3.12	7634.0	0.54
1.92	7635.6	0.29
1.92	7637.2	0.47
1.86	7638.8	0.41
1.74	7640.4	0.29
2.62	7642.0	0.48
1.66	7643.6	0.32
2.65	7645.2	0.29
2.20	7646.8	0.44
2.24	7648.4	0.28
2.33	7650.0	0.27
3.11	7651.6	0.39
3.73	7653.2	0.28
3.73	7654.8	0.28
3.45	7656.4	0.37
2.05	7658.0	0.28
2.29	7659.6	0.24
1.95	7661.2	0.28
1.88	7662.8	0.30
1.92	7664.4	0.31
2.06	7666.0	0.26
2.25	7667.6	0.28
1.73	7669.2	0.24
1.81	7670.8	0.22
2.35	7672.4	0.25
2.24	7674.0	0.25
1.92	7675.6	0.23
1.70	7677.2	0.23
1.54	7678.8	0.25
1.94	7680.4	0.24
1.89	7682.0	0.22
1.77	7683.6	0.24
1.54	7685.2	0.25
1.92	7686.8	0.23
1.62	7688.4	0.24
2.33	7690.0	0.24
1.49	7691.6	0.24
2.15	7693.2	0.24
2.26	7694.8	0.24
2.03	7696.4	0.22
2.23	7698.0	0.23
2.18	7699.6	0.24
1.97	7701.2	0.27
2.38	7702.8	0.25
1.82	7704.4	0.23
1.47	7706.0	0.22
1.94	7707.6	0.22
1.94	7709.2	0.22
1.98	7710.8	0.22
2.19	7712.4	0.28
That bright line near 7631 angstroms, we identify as H-alpha 6563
